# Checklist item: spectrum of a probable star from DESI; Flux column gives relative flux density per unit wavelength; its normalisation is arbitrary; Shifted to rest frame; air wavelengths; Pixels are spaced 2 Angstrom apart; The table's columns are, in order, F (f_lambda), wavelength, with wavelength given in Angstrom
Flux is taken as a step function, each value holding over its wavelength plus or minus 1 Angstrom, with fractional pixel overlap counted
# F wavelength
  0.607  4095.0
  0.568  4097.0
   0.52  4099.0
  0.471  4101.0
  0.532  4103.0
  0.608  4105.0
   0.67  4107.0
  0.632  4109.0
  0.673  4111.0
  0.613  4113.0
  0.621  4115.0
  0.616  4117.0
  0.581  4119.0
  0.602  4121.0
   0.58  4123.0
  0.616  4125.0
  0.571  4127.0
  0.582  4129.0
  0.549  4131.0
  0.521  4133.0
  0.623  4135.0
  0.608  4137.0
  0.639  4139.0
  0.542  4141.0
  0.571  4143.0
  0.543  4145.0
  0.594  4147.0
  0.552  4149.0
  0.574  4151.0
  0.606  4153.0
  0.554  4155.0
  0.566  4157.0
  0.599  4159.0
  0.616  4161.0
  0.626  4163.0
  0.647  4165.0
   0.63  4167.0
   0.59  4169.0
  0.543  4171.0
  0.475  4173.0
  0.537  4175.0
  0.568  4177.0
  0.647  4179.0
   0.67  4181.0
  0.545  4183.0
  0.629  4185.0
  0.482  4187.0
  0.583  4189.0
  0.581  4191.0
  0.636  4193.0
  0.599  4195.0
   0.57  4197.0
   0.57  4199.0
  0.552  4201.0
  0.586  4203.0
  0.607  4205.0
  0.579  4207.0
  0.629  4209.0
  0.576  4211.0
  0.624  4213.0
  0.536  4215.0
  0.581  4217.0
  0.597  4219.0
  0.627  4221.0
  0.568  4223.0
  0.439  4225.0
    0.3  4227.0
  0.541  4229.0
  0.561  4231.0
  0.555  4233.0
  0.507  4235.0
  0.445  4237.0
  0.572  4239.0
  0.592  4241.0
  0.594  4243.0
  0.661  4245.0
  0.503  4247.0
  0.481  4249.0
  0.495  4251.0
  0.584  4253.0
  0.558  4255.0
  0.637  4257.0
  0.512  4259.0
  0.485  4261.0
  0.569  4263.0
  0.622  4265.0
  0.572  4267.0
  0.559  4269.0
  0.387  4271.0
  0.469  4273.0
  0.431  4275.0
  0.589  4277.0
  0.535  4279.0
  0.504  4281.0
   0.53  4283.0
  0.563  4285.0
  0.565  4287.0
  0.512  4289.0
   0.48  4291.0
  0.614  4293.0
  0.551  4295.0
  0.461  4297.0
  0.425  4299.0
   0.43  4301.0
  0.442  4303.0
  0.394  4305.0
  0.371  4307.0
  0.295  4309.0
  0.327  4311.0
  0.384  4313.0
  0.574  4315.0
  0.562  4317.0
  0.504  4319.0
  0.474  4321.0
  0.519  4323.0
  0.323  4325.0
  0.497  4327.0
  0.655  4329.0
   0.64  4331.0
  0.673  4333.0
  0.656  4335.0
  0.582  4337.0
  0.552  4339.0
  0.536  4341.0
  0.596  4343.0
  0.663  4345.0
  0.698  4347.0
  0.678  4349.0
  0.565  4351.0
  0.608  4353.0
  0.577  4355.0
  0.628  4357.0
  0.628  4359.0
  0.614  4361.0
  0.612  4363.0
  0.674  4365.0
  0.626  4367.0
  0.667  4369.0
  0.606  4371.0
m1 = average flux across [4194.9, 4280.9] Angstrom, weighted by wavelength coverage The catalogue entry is 0.547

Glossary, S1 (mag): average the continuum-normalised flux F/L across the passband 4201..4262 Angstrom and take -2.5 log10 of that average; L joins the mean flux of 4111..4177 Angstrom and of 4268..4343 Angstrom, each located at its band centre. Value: -0.02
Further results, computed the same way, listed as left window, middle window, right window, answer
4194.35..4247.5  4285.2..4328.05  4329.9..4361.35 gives 0.28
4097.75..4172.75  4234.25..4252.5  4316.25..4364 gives 0.09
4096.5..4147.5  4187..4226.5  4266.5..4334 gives -0.06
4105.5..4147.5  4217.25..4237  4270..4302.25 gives 0.04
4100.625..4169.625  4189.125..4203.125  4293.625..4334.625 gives -0.06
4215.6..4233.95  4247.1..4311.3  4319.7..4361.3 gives 0.11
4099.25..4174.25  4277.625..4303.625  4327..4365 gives 0.19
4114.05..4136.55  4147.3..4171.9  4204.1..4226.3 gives -0.02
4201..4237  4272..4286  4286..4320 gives -0.06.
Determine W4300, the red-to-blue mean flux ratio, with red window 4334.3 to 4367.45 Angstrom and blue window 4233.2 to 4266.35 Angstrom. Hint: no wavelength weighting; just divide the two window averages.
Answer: 1.12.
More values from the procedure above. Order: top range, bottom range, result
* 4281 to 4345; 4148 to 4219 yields 0.87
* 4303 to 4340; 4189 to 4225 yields 0.85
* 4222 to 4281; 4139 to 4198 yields 0.91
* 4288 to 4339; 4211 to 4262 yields 0.91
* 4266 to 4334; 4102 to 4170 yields 0.83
